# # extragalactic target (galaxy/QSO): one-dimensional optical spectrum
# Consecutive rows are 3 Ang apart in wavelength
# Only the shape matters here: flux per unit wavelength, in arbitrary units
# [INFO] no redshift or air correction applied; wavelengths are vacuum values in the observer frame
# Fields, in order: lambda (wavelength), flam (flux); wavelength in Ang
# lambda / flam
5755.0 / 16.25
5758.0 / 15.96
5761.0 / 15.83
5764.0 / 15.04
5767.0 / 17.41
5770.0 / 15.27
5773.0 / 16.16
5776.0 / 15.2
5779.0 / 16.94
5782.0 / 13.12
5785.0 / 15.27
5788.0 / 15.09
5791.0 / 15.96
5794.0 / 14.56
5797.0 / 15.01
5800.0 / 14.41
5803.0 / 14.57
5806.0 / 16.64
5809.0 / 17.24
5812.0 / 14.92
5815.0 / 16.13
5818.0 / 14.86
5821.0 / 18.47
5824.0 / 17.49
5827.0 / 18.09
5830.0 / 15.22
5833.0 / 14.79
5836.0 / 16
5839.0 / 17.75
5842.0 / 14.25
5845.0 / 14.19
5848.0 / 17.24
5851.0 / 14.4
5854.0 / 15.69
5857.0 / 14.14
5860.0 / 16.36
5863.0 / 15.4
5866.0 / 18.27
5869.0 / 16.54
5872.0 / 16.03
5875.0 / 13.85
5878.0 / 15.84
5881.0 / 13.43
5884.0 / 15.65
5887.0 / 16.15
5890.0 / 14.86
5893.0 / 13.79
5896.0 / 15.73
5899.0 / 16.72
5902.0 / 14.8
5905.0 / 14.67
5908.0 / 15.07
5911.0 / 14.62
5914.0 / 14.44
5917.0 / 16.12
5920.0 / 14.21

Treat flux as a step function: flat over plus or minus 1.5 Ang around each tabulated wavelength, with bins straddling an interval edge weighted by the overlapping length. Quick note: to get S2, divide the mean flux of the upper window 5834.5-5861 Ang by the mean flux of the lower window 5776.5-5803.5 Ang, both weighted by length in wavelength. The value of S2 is 1.0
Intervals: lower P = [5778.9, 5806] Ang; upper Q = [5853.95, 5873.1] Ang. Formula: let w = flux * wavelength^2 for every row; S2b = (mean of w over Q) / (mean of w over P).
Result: 1.10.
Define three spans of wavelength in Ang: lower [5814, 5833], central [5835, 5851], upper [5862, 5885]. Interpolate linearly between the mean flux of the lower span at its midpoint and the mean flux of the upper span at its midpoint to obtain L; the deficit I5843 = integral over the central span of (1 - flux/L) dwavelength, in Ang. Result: 0.46 Ang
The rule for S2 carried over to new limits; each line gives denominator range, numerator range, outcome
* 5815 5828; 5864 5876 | 0.95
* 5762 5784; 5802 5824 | 1.04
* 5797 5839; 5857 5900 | 0.97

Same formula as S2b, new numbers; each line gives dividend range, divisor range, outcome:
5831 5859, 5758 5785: 1.01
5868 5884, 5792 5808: 1.03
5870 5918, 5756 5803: 1.02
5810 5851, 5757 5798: 1.06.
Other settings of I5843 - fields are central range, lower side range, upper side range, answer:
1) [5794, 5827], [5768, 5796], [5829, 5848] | -1.3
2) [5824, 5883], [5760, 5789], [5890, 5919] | -1.7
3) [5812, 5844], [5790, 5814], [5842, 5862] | -1.8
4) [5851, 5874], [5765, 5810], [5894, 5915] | -1.0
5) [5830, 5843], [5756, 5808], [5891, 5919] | -0.3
